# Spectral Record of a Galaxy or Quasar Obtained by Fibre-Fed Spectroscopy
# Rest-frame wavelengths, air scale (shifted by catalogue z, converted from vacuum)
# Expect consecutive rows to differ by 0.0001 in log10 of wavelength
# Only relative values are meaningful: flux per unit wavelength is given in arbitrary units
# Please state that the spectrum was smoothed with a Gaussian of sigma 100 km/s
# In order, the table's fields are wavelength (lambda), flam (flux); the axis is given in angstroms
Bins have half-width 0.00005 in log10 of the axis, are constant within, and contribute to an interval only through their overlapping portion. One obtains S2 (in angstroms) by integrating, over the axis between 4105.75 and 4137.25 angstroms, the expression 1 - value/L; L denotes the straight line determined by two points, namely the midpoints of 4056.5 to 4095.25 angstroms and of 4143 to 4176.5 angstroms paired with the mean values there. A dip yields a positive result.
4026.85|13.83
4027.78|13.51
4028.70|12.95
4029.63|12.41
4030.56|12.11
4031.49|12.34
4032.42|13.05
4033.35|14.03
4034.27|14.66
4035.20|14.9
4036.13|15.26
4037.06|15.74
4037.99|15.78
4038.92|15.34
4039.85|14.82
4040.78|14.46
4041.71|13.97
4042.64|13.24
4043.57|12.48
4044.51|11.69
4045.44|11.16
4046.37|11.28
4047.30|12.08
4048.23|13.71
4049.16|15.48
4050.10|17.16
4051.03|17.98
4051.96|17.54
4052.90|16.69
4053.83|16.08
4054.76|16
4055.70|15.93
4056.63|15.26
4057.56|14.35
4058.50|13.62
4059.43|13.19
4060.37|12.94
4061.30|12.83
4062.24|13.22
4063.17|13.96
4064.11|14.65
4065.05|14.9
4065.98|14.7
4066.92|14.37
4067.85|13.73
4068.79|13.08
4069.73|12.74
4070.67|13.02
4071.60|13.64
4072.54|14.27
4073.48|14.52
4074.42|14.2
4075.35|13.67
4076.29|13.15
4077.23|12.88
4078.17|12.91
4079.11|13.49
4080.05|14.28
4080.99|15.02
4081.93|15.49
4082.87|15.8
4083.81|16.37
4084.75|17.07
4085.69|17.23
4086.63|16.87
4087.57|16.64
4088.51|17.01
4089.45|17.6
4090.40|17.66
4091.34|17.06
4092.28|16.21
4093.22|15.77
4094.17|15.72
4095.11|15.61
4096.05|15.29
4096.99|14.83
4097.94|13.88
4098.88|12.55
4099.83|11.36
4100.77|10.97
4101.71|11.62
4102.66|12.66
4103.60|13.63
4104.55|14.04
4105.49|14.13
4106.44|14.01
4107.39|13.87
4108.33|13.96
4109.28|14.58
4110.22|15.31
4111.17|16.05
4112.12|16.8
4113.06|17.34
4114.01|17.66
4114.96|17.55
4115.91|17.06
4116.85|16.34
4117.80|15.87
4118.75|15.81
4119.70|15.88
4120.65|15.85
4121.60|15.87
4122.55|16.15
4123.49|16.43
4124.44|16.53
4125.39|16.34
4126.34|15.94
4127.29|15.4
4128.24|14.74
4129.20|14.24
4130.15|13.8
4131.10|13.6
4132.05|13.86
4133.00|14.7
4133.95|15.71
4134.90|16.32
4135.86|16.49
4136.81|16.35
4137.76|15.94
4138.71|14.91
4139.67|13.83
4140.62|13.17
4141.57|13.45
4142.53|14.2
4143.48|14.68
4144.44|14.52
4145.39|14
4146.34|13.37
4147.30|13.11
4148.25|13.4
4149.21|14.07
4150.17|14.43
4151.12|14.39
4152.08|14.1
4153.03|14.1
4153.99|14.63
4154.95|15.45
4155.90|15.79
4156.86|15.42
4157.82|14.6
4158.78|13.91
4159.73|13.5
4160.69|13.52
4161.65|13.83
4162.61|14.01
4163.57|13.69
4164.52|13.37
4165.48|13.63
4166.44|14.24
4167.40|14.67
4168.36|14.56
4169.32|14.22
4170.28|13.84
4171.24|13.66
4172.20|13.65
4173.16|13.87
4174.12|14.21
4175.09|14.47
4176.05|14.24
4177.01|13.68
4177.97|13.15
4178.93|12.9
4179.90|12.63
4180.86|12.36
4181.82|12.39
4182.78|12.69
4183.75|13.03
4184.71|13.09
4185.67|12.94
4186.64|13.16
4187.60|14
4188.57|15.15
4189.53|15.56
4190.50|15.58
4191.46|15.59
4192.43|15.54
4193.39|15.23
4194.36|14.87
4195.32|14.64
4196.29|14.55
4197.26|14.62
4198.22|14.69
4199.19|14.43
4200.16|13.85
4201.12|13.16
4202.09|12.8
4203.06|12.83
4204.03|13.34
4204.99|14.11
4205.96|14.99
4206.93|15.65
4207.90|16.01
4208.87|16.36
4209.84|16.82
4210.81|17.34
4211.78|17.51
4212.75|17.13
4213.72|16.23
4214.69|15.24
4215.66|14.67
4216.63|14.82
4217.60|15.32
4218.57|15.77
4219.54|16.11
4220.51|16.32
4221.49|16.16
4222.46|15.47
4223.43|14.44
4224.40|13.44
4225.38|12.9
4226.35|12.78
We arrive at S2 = -2.63 angstroms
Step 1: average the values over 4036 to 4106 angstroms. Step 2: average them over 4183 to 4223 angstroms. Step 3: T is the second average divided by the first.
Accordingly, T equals 1.0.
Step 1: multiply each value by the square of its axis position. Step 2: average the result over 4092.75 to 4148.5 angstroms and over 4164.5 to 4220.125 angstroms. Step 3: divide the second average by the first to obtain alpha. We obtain 1.01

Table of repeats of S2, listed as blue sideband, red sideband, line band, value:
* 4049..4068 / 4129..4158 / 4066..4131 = -1.0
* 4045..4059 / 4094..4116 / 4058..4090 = 0.6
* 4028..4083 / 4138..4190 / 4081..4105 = -1.9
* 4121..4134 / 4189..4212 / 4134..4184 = 3.4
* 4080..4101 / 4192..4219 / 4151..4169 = 1.2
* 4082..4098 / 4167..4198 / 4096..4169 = 2.8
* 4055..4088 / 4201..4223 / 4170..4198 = 2.3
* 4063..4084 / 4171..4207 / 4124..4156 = -1.5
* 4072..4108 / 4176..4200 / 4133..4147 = -0.4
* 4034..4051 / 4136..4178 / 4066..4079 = 0.5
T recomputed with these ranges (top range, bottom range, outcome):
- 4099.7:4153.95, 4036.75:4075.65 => 1.04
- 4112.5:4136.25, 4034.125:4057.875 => 1.07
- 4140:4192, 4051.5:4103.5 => 0.95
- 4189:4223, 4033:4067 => 1.05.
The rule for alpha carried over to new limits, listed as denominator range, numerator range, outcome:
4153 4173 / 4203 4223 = 1.13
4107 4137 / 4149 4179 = 0.92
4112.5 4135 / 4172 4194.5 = 0.91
